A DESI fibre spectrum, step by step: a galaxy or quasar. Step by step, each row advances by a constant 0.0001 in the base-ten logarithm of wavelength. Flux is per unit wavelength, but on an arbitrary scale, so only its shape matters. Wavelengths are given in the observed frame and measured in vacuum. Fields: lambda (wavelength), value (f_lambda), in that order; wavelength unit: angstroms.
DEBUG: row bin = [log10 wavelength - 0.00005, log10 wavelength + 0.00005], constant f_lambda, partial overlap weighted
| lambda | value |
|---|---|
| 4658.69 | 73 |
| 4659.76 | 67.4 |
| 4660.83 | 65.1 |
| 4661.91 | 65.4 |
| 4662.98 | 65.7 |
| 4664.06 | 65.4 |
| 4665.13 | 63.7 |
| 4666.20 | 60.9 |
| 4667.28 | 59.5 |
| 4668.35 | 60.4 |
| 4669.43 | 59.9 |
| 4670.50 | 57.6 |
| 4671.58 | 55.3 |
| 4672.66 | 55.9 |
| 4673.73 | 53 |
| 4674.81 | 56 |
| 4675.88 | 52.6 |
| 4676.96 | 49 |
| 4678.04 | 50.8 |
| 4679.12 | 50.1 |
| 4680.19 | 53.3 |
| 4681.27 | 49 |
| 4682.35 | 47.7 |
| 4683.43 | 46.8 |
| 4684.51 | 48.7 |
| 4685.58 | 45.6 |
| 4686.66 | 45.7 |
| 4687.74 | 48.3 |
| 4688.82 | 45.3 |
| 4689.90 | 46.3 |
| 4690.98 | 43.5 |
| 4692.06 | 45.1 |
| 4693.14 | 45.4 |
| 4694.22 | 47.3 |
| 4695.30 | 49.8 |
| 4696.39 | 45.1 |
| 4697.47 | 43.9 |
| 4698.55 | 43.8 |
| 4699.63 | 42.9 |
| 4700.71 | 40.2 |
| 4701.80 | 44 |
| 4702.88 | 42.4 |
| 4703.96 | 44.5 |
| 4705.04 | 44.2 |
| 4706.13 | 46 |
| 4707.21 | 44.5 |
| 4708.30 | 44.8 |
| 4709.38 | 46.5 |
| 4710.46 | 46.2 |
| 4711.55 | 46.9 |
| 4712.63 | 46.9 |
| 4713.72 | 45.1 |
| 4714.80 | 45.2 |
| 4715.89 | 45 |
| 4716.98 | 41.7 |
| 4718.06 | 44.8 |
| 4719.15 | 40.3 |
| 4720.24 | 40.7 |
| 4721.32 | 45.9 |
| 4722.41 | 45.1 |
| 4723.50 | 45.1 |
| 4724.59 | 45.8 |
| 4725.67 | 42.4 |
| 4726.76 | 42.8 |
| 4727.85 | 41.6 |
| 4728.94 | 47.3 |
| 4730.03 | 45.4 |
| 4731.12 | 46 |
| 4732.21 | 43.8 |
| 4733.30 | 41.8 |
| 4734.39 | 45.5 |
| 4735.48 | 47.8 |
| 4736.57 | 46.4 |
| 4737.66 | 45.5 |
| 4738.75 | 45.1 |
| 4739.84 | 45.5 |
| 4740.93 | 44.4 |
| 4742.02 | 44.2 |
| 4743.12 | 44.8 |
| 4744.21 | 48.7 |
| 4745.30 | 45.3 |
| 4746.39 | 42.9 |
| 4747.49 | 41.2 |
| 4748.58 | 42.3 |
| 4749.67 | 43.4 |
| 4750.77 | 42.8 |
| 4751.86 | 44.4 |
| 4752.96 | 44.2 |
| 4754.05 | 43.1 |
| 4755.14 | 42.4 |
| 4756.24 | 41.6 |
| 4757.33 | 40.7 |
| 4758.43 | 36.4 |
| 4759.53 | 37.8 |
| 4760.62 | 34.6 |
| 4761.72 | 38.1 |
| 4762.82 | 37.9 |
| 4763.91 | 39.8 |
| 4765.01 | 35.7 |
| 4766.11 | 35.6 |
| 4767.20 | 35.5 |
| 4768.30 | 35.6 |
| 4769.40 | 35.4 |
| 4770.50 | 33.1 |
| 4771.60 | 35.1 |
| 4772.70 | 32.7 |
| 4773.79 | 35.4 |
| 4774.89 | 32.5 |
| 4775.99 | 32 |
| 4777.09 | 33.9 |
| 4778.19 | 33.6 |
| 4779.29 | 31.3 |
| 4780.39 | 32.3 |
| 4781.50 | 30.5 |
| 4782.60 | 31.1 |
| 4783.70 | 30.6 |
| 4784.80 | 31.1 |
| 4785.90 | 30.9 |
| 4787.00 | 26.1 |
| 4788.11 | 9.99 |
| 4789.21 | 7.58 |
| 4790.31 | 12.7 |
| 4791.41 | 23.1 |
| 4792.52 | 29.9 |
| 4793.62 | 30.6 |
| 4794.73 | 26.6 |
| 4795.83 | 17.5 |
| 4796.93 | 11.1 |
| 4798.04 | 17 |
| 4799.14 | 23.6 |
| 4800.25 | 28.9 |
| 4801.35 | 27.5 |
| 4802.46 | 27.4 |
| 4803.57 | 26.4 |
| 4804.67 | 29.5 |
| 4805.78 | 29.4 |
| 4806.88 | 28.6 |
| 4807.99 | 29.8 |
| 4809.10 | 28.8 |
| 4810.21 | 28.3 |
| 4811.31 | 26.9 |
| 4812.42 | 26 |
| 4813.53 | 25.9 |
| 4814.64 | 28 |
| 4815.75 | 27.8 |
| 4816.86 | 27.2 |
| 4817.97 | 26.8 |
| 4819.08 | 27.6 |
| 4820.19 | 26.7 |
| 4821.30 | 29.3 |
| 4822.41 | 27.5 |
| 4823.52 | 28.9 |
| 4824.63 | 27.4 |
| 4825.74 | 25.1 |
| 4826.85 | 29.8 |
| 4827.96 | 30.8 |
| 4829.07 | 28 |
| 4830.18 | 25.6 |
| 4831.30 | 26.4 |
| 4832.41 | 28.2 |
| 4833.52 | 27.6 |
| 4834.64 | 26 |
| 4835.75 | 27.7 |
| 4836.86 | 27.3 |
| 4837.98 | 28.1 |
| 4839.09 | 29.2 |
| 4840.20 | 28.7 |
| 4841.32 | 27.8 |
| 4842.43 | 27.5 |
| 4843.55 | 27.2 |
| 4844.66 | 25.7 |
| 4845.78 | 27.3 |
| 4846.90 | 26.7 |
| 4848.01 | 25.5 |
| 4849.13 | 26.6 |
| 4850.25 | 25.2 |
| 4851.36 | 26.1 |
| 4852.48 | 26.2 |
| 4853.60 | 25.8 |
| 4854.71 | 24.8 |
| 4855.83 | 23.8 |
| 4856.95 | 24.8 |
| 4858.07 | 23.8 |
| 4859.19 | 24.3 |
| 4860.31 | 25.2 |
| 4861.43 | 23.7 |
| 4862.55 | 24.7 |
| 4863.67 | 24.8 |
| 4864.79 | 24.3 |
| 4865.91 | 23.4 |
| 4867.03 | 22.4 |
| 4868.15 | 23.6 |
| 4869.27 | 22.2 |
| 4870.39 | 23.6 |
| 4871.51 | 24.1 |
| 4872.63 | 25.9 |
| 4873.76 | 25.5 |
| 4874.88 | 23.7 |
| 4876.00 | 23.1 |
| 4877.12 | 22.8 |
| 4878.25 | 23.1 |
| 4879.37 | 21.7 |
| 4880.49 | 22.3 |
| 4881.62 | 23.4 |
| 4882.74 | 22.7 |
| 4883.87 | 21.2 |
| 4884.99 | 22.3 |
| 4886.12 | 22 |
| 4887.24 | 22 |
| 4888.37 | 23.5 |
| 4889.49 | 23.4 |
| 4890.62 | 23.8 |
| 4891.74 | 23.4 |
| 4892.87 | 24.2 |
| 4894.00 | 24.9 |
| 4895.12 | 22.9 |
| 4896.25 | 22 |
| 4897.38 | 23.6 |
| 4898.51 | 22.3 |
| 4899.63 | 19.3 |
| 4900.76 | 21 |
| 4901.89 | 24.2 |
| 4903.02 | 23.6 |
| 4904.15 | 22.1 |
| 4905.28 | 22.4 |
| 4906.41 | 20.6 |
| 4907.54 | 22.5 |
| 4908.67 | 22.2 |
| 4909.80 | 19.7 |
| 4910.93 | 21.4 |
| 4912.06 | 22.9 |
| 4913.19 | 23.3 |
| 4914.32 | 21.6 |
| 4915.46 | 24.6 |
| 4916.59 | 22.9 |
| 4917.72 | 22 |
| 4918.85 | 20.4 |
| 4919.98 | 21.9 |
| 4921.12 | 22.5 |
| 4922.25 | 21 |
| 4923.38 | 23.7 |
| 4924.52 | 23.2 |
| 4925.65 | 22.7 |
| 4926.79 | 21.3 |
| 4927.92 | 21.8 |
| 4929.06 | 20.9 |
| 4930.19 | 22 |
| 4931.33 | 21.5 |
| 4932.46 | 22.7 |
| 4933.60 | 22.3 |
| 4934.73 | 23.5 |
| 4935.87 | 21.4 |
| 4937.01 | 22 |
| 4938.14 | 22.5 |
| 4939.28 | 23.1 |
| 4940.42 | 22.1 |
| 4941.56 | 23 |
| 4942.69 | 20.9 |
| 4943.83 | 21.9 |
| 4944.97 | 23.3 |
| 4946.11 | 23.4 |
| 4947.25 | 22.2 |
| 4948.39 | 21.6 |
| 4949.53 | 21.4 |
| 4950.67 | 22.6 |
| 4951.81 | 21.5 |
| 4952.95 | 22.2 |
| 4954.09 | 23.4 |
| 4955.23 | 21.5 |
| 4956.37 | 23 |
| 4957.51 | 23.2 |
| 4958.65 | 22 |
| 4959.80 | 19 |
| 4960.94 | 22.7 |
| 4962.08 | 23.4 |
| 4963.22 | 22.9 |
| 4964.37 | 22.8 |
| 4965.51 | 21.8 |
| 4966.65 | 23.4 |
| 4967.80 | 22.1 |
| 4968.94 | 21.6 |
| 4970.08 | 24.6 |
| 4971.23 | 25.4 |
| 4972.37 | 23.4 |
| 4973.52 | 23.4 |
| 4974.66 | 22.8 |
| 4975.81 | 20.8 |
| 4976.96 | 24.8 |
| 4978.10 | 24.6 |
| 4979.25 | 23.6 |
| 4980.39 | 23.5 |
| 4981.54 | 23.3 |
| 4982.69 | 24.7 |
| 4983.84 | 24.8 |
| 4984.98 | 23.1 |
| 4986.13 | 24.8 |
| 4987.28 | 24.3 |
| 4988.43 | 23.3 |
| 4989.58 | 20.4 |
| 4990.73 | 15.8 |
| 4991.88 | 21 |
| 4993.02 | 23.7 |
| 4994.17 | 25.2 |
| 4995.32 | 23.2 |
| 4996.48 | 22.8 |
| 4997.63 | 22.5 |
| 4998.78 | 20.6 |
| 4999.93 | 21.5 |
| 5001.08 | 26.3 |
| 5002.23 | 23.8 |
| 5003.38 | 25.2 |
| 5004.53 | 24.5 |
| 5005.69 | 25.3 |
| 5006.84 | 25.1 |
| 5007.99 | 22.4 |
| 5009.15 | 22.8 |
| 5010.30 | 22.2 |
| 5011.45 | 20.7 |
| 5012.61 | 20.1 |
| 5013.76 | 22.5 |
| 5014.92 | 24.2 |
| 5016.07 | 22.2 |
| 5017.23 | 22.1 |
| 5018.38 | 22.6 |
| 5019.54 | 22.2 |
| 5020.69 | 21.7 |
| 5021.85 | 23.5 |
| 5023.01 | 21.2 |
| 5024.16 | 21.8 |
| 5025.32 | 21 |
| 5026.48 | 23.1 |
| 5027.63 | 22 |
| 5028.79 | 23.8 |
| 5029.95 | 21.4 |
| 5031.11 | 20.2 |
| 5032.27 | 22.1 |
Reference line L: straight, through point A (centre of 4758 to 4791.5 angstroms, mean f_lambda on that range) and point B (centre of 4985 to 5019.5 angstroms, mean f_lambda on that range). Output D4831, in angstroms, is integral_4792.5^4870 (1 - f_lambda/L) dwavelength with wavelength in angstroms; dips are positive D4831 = 7.83 angstroms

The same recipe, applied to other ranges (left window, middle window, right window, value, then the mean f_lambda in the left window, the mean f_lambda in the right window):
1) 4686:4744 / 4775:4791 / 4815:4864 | 3.8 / 44.8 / 26.7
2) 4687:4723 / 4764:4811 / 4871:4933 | 9.6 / 44.8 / 22.6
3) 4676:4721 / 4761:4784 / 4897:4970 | 2.5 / 45.7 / 22.2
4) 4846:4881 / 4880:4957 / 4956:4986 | 4.4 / 24.3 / 23.1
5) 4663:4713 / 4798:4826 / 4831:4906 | 4.2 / 49.5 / 24.4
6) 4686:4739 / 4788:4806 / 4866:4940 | 6.4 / 44.8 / 22.6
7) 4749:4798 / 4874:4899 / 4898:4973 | 2.3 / 32.3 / 22.3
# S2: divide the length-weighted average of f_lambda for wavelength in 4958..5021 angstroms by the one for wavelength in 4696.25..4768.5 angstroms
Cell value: 0.53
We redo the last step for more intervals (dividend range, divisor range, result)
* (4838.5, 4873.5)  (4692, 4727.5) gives 0.57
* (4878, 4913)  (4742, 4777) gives 0.58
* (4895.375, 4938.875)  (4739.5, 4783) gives 0.58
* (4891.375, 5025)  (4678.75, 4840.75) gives 0.62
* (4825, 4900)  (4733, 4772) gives 0.60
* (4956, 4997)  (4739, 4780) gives 0.59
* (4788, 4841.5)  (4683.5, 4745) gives 0.58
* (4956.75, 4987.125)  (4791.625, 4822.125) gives 0.88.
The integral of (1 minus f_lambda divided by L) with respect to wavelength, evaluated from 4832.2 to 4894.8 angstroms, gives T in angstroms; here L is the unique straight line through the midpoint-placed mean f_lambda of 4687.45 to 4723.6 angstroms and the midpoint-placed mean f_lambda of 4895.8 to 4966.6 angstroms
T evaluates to 9.1 angstroms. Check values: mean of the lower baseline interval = 44.8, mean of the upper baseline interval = 22.2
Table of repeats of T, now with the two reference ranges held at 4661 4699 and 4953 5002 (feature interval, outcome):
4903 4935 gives 7.2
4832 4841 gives 2.2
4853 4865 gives 3.5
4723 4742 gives 0.9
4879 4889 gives 3.0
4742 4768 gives 2.3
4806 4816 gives 2.9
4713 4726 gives 1.2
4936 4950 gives 2.1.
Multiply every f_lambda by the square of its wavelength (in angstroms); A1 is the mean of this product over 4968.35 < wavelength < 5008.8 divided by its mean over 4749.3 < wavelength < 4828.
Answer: 0.83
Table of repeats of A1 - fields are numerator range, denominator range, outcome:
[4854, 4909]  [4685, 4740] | 0.56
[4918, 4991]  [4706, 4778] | 0.59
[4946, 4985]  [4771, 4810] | 0.91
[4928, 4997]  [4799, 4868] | 0.89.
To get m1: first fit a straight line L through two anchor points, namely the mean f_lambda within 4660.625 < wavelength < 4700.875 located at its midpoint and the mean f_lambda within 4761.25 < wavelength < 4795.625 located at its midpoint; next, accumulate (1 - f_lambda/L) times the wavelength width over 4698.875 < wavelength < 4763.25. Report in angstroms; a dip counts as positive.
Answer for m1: -4.98 angstroms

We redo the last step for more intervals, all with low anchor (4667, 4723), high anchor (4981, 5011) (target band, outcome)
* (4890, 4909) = 5.1 angstroms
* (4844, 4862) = 4.9 angstroms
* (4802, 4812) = 2.6 angstroms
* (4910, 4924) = 3.4 angstroms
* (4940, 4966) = 4.3 angstroms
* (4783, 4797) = 6.1 angstroms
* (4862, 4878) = 4.6 angstroms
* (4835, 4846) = 2.5 angstroms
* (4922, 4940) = 3.9 angstroms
